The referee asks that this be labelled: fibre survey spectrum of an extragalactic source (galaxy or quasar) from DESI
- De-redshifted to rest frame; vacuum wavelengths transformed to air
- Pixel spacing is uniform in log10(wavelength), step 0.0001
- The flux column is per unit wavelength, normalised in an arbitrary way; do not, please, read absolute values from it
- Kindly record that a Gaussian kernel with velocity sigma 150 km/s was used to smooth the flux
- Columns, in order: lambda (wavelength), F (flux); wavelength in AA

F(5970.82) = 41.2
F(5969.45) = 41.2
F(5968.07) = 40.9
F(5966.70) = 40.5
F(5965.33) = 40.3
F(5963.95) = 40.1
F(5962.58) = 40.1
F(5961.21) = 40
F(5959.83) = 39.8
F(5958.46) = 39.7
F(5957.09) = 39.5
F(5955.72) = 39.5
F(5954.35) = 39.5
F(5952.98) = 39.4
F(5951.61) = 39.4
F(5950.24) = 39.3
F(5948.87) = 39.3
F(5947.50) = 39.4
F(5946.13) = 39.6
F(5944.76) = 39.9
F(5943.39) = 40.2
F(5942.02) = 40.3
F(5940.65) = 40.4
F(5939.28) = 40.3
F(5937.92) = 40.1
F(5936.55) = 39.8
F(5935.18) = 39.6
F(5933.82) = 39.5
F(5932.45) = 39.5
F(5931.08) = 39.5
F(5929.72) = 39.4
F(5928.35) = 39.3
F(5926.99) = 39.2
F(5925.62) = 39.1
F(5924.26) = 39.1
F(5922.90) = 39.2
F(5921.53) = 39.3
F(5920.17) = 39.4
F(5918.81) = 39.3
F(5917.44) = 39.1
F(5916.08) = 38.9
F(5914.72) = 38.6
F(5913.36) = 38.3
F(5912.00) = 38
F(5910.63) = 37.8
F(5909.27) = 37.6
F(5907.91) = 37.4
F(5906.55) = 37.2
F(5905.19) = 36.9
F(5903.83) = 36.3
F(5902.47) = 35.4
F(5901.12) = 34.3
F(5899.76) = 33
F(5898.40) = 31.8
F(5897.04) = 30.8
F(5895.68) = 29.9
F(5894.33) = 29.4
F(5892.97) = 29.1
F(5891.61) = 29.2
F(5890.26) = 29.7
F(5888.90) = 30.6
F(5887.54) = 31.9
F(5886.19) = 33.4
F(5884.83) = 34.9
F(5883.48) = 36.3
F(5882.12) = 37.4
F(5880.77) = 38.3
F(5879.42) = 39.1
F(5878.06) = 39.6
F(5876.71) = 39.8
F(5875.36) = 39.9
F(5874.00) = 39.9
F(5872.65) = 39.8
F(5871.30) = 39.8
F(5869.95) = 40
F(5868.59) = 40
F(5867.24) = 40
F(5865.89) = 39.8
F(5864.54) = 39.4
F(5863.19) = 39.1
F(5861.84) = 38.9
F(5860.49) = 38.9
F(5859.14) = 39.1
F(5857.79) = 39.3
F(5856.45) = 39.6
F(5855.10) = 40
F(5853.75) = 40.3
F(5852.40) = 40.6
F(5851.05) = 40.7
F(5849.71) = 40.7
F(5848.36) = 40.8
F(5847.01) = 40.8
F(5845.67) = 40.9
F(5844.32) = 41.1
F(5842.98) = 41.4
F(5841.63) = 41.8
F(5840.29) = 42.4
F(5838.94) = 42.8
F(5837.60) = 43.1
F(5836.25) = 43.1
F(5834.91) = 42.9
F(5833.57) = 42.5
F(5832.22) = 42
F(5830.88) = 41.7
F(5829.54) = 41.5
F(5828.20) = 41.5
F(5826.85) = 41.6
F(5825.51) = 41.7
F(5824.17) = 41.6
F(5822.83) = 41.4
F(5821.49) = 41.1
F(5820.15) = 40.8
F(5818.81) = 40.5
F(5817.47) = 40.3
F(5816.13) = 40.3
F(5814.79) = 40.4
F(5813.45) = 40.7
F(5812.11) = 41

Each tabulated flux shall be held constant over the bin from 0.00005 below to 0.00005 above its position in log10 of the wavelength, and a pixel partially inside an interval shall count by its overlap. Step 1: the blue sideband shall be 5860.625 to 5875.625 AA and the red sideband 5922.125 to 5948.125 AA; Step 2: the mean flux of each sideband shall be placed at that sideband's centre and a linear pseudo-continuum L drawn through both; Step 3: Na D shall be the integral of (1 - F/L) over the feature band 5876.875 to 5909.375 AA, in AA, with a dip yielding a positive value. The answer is 4.5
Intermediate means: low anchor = 39.6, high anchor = 39.6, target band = 34.2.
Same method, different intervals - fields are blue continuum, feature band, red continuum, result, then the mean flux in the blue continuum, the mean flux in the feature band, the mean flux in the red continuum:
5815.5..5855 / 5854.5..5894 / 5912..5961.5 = 3.33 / 41.4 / 37.3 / 39.5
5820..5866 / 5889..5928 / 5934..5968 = 4.36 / 41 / 35.8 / 39.9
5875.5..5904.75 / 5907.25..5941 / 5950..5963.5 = -2.04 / 34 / 39.1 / 39.7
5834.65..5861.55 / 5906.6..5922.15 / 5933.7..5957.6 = 0.64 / 41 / 38.5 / 39.7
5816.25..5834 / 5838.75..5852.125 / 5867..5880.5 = -0.20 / 41.3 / 41.3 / 39.7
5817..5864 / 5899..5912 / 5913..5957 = 1.20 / 41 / 36.3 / 39.5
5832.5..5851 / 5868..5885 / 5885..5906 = -1.59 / 41.8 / 38.9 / 32.2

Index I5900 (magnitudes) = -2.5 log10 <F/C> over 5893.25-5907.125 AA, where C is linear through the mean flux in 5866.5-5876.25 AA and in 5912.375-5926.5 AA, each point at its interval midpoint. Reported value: 0.18 mag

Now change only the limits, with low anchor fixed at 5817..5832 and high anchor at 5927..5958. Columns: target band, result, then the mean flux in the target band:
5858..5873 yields 0.033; 39.5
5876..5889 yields 0.116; 36.4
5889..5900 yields 0.312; 30.3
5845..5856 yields 0.010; 40.6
